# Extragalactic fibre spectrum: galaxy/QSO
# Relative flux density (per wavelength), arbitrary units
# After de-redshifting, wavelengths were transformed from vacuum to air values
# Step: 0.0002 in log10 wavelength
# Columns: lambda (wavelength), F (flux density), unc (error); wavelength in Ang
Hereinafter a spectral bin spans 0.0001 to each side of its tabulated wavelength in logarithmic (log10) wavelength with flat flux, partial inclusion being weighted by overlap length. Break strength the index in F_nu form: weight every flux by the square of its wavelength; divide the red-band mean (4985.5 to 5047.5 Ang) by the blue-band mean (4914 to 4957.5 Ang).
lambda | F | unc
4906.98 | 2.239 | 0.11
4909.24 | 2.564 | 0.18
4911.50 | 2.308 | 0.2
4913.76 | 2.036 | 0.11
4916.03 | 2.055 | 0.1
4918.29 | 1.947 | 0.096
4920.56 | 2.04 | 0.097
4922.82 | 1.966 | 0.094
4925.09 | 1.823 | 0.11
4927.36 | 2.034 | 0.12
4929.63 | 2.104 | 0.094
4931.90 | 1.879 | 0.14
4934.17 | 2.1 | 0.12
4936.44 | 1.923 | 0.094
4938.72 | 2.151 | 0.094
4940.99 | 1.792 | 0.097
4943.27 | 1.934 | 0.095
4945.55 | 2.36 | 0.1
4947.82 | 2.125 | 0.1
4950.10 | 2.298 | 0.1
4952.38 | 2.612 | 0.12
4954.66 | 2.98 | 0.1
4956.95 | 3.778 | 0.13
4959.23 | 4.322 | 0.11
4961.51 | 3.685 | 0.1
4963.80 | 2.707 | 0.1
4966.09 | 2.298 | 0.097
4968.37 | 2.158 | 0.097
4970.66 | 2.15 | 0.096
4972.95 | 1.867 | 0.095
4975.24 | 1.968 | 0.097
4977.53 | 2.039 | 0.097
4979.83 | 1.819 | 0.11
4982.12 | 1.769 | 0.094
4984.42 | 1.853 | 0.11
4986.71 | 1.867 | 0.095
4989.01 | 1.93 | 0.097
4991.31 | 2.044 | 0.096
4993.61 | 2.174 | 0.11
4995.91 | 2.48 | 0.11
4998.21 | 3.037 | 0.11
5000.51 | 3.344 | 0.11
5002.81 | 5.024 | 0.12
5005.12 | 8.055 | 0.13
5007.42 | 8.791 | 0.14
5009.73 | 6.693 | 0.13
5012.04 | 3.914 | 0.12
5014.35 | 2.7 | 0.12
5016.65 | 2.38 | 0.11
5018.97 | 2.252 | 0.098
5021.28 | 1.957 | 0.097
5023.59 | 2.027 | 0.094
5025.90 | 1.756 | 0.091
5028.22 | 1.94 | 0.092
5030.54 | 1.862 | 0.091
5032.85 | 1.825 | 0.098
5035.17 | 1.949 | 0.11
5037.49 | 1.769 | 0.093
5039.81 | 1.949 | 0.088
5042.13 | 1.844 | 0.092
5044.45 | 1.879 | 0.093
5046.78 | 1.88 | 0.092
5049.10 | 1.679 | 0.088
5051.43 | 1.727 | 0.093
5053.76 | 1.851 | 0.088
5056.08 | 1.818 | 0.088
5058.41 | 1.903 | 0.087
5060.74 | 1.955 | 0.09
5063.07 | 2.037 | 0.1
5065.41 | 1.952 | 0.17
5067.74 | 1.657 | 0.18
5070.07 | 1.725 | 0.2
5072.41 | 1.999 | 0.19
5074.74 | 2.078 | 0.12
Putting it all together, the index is 1.39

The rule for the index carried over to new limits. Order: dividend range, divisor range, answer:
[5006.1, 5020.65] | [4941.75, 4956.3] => 1.87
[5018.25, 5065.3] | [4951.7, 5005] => 0.72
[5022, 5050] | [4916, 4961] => 0.83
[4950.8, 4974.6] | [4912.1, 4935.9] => 1.43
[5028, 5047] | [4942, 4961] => 0.69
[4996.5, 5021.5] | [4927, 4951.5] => 2.20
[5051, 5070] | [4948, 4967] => 0.64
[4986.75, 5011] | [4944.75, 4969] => 1.51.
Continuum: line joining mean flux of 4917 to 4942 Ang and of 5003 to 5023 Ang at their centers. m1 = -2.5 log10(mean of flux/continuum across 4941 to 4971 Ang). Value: 0.034 mag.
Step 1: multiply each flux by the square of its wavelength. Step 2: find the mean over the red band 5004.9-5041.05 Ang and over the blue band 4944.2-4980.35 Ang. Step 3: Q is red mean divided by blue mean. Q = 1.23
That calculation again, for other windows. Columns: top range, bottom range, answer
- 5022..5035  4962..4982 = 0.90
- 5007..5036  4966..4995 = 1.50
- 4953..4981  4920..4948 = 1.33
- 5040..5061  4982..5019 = 0.51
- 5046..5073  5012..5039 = 0.88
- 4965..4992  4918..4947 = 1.00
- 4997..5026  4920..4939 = 2.11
